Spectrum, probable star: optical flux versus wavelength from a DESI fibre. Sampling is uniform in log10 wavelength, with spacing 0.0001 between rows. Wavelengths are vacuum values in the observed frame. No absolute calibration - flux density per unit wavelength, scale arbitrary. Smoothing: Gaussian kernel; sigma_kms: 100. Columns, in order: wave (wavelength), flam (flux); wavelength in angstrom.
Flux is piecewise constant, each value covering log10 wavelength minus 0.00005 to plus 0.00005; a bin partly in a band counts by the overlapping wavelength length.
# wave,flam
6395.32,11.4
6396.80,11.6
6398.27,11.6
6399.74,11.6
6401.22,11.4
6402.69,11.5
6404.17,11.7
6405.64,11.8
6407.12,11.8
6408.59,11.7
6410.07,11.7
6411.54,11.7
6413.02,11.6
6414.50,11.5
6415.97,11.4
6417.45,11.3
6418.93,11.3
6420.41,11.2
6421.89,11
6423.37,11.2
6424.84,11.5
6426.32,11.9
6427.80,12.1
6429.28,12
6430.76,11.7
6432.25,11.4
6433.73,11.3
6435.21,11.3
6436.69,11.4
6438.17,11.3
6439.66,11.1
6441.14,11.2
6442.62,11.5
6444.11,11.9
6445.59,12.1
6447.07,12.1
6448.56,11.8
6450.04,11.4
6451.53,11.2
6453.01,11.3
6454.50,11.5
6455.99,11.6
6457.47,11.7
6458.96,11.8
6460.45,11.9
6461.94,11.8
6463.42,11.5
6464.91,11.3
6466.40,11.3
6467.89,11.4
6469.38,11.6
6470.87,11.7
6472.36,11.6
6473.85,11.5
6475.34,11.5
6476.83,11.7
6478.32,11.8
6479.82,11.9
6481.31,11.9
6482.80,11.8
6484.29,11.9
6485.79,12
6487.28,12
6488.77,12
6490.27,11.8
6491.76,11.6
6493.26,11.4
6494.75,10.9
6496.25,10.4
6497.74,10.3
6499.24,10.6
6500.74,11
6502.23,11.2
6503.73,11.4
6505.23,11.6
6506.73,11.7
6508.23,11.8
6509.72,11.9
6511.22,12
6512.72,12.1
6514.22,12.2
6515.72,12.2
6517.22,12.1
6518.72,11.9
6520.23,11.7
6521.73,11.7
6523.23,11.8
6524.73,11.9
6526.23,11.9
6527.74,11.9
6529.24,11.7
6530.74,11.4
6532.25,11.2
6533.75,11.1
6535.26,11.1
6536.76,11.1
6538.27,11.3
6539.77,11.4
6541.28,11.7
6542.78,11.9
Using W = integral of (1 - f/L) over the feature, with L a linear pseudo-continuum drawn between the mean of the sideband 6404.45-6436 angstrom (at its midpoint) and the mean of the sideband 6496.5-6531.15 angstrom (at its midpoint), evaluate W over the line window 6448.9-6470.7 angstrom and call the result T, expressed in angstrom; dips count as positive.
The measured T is 0.1 angstrom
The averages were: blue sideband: 11.5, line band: 11.5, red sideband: 11.6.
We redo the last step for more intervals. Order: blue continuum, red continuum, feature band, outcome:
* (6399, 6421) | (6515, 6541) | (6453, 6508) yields 0.3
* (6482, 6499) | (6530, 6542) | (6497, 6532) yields -0.9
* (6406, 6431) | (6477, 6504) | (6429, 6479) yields -0.2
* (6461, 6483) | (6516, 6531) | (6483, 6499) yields 0.4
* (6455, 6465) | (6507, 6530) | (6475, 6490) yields -0.1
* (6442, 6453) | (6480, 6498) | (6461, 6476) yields 0.1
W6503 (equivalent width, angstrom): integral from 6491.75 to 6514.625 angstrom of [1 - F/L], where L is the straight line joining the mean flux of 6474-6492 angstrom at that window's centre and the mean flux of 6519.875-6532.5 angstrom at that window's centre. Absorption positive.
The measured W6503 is 0.8 angstrom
